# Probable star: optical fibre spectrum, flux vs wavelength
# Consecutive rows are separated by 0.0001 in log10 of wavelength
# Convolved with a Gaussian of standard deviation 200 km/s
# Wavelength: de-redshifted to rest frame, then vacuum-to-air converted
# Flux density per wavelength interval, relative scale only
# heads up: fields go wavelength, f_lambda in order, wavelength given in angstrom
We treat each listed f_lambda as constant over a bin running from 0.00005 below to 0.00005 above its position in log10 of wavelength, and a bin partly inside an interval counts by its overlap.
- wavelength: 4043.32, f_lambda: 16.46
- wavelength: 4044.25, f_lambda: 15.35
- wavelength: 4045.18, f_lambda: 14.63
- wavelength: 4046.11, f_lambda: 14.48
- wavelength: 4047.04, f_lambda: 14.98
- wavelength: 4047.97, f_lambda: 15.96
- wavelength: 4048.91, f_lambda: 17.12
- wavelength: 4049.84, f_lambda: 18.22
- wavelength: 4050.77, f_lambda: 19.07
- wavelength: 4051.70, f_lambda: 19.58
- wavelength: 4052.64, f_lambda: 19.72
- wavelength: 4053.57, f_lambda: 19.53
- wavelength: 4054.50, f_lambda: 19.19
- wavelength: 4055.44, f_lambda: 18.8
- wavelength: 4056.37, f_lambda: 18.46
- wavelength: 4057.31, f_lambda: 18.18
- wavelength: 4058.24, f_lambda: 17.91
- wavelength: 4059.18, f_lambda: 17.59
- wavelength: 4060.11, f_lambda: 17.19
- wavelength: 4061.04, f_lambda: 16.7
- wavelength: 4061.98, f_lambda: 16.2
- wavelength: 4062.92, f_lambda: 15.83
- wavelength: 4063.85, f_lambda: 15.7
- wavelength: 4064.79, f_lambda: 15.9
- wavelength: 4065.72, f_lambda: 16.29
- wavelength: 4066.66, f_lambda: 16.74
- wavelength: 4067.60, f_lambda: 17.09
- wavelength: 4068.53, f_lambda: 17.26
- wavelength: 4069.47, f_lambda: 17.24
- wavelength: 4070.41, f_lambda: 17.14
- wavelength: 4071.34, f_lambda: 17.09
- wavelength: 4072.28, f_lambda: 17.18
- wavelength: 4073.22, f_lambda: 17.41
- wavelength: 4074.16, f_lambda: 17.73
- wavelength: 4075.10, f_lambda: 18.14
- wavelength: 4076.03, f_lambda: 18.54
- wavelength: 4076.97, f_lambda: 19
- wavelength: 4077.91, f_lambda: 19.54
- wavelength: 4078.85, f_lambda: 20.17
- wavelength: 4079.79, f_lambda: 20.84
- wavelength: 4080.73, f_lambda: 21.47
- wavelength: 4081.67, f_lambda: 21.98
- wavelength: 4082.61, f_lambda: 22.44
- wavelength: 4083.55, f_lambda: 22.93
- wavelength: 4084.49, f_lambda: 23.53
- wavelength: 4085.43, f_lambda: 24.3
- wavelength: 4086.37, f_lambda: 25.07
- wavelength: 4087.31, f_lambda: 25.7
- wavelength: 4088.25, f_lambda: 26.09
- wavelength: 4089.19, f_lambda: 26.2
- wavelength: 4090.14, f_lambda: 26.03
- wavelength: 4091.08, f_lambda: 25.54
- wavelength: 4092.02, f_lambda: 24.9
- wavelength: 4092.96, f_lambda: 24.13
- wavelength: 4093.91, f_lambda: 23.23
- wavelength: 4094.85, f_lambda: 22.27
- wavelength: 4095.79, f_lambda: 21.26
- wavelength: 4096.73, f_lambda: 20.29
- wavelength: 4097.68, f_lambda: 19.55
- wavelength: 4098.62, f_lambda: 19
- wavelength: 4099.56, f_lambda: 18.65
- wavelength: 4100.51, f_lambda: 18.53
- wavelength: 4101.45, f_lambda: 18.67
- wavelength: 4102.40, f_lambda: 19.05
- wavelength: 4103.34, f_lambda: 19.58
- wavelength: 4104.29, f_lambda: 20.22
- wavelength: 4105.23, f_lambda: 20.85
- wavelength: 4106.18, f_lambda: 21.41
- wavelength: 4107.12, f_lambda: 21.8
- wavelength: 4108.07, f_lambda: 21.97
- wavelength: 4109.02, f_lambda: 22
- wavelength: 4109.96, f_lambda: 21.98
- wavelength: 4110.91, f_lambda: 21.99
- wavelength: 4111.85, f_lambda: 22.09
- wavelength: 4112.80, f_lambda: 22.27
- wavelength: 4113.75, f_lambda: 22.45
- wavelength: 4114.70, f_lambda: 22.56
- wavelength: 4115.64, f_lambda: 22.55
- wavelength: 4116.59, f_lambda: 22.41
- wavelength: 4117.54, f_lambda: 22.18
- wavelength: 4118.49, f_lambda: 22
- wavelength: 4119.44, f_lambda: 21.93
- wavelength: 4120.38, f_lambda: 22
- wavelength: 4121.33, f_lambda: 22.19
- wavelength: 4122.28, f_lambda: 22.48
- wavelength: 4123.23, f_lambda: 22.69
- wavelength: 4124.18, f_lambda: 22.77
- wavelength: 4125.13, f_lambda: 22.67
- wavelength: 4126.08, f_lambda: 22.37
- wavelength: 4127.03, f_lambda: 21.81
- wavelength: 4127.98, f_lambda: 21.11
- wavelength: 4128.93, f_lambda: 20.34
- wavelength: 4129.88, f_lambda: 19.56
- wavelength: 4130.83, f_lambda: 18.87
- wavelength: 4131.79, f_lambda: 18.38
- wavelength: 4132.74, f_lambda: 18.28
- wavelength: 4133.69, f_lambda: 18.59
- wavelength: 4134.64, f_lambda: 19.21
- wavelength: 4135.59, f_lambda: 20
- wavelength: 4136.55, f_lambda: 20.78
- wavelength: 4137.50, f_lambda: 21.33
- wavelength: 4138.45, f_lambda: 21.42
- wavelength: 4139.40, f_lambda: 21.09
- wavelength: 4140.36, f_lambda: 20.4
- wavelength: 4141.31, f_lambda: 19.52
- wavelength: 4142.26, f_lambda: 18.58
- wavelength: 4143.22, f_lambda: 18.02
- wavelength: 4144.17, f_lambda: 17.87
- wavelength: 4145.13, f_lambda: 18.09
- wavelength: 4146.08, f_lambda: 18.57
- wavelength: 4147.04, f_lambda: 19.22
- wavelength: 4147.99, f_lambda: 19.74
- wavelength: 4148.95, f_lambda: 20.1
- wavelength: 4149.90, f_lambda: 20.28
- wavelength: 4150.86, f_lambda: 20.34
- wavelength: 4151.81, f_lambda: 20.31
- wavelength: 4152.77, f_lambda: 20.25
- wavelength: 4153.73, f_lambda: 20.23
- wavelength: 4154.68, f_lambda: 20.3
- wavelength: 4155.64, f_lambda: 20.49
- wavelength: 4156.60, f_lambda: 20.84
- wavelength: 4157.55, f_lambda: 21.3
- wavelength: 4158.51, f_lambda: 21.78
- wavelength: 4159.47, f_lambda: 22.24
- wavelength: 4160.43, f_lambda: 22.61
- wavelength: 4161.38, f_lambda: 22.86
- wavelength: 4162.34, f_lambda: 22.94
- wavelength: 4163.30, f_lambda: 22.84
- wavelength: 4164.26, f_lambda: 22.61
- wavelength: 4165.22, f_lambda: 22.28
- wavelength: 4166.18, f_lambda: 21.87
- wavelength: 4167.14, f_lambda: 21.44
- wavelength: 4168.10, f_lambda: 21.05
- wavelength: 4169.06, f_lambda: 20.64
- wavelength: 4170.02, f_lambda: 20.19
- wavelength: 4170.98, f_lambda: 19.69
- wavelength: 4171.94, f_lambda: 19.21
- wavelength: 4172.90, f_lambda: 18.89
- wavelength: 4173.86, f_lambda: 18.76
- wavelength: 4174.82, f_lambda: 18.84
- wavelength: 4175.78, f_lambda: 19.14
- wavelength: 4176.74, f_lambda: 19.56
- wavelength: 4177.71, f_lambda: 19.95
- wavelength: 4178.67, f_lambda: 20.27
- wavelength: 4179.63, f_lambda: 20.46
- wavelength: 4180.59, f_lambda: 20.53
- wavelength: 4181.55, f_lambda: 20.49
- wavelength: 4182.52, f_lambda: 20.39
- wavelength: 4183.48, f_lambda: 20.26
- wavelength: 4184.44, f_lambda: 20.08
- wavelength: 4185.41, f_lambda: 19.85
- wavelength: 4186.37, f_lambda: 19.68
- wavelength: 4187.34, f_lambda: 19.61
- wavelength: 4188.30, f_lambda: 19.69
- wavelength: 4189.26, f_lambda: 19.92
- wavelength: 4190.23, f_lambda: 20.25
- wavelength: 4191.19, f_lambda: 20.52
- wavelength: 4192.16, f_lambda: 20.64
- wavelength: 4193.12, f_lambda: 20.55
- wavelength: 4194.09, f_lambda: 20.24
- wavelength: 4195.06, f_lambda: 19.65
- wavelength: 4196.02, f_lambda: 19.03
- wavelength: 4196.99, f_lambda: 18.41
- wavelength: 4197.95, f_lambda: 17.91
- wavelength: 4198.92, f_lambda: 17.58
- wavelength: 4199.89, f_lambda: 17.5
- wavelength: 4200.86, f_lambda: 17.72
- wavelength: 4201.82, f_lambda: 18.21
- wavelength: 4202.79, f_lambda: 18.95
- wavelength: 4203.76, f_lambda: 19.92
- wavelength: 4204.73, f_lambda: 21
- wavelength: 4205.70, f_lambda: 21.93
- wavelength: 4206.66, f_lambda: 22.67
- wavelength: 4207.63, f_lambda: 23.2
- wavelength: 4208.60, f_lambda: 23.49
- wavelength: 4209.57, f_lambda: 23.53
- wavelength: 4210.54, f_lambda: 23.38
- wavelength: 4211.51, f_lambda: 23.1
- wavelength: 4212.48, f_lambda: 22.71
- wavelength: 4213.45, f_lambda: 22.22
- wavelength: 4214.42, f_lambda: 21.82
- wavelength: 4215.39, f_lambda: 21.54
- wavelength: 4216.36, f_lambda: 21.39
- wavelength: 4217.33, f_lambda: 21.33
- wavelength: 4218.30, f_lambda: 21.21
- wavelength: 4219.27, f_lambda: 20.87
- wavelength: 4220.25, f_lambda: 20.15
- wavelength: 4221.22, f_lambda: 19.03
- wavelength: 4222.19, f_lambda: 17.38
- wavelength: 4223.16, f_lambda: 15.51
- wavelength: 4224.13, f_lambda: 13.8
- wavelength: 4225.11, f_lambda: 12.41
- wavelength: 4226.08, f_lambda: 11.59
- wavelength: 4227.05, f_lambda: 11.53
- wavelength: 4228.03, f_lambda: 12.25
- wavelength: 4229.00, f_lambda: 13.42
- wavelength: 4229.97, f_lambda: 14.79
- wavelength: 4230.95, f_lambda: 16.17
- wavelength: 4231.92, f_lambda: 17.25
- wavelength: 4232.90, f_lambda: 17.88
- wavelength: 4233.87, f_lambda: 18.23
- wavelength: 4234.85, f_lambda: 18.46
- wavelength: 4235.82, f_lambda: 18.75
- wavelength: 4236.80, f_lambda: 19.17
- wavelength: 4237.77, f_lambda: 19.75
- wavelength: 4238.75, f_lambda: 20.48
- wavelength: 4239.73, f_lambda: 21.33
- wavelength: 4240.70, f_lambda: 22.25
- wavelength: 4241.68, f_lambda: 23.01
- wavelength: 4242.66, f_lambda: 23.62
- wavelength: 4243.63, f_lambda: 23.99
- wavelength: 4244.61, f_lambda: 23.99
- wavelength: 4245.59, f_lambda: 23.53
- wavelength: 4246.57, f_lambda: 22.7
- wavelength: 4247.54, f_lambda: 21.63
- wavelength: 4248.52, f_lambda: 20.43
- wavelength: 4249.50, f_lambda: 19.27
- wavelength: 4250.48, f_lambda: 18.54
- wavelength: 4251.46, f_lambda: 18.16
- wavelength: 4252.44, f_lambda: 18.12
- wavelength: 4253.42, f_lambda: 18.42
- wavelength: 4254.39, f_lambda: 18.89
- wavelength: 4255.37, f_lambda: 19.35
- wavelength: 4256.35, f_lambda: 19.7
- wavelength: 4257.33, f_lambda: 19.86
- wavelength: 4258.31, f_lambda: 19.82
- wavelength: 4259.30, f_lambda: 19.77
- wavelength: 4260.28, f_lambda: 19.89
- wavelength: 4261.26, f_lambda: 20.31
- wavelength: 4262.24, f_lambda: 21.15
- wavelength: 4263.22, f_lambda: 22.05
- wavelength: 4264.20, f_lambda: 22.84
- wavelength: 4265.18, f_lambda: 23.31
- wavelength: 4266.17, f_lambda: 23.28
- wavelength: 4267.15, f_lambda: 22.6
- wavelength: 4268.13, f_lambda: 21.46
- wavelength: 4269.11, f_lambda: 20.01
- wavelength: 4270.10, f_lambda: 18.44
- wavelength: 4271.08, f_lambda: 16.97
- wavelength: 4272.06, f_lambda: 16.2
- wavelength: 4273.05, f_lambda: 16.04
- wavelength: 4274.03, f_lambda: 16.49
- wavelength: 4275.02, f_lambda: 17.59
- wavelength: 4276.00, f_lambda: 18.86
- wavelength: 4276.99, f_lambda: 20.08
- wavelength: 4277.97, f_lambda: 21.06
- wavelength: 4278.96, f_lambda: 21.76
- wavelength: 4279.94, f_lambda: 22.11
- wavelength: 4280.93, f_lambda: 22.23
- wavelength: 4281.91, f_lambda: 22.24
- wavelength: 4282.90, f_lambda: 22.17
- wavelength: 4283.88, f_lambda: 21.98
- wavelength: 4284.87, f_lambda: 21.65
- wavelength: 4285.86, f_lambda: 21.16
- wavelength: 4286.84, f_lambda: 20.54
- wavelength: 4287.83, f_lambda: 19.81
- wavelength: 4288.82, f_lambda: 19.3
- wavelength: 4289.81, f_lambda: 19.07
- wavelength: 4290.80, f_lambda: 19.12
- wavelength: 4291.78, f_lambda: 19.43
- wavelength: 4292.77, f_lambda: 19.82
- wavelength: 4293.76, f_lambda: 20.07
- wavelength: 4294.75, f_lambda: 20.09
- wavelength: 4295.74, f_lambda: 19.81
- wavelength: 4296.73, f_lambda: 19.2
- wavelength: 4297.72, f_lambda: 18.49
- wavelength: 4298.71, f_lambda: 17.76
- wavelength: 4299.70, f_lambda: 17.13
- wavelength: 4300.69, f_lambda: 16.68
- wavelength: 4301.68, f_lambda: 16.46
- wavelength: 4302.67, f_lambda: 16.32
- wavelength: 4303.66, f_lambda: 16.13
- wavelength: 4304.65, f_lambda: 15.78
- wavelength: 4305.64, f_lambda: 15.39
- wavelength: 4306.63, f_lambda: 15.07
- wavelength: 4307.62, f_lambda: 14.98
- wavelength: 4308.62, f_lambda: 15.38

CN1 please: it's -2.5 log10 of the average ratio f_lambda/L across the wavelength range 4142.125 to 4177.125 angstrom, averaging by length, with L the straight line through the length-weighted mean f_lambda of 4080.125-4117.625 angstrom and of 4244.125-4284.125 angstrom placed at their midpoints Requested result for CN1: 0.058 mag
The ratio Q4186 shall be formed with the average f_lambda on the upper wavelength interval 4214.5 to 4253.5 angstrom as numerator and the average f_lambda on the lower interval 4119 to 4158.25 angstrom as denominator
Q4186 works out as 0.93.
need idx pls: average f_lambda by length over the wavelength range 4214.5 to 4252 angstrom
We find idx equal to 18.9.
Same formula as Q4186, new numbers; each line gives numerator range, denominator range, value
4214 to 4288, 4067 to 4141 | 0.93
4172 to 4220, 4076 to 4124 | 0.93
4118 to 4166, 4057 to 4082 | 1.16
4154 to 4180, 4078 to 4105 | 0.94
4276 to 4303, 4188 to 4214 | 0.97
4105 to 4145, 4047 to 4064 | 1.18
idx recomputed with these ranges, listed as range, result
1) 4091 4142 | 21.2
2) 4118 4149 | 20.4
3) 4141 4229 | 19.9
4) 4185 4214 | 20.4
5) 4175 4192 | 20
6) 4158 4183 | 20.8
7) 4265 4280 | 19.6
